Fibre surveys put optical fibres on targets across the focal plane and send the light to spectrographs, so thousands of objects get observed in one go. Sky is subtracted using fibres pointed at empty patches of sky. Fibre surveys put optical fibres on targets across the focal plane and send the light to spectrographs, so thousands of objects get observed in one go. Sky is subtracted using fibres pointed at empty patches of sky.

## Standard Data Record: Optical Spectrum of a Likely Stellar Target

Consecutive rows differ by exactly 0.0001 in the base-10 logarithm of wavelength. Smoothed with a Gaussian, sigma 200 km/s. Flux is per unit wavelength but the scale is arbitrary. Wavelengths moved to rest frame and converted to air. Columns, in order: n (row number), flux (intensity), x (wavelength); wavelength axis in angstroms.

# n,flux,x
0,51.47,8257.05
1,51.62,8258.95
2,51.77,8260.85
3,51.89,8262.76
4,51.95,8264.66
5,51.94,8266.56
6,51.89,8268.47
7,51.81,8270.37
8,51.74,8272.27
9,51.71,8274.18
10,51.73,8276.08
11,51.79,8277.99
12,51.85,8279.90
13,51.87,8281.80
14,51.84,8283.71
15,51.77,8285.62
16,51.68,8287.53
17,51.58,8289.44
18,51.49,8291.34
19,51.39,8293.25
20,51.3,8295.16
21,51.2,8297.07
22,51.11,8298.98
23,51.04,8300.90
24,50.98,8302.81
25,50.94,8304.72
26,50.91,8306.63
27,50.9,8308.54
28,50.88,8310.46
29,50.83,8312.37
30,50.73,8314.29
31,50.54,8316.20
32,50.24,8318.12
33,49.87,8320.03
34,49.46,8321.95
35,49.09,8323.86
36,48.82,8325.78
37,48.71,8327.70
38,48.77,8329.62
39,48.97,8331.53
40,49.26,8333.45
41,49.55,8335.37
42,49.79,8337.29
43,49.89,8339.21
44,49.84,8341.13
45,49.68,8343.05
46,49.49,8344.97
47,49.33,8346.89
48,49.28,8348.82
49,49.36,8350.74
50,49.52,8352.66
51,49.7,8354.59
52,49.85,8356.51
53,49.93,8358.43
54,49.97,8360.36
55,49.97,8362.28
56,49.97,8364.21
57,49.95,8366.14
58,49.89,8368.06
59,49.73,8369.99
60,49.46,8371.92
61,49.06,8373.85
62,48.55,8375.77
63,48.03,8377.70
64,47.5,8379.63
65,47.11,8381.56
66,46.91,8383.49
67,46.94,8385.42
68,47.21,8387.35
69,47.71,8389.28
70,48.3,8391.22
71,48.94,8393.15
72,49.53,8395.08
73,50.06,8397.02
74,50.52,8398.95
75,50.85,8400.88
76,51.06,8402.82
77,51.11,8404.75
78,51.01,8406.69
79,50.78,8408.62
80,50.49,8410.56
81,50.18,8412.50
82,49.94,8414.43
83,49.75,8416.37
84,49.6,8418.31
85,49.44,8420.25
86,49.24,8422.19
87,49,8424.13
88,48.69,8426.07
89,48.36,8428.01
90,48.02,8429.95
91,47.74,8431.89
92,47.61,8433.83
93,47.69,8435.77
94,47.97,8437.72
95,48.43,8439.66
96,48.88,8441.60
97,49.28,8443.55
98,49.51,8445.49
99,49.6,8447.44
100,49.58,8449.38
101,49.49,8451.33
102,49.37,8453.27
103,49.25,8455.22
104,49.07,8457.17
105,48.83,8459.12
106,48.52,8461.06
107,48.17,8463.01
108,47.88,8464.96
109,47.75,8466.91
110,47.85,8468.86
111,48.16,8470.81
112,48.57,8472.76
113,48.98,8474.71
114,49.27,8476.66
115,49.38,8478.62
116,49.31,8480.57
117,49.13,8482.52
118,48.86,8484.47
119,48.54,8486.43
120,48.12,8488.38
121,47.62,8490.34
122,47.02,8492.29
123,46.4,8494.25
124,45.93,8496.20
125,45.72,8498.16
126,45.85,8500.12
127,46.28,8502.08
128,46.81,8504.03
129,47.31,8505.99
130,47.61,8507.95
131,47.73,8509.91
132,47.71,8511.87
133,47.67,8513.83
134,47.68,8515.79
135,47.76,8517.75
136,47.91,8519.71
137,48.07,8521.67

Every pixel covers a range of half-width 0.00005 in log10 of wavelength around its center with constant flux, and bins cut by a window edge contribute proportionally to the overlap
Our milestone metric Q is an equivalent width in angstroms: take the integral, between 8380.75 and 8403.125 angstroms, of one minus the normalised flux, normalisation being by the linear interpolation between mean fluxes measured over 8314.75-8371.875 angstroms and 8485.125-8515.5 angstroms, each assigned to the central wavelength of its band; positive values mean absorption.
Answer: 0.1 angstroms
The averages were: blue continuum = 49.6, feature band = 48.7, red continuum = 47.1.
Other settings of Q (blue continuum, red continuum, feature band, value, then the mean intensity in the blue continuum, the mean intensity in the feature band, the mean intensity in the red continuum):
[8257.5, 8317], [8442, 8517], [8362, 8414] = 0.4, 51.4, 49.3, 48.2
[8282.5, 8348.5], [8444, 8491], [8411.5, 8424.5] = -0.1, 50.3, 49.6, 48.8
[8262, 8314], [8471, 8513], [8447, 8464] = -0.2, 51.5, 49.1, 47.7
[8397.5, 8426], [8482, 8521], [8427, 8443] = 0.4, 50.2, 48.1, 47.4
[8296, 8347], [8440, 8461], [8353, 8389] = 0.6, 50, 48.9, 49.2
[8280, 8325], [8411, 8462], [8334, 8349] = 0.2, 51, 49.6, 49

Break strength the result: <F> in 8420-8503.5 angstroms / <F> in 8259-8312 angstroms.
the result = 0.94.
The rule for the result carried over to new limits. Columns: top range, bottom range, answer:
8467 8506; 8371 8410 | 0.97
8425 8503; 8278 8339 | 0.95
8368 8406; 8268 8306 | 0.95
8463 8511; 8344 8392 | 0.98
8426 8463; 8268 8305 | 0.95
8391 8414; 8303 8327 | 1.00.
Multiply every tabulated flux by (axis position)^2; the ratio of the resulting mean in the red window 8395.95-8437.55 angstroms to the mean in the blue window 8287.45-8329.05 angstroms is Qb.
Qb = 1.01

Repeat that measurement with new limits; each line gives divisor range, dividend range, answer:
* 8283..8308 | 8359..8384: 0.97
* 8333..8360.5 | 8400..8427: 1.03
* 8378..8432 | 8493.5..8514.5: 0.98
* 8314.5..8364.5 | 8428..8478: 1.01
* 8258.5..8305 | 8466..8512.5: 0.97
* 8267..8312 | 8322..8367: 0.98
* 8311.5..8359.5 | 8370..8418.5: 1.01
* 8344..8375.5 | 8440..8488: 1.01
